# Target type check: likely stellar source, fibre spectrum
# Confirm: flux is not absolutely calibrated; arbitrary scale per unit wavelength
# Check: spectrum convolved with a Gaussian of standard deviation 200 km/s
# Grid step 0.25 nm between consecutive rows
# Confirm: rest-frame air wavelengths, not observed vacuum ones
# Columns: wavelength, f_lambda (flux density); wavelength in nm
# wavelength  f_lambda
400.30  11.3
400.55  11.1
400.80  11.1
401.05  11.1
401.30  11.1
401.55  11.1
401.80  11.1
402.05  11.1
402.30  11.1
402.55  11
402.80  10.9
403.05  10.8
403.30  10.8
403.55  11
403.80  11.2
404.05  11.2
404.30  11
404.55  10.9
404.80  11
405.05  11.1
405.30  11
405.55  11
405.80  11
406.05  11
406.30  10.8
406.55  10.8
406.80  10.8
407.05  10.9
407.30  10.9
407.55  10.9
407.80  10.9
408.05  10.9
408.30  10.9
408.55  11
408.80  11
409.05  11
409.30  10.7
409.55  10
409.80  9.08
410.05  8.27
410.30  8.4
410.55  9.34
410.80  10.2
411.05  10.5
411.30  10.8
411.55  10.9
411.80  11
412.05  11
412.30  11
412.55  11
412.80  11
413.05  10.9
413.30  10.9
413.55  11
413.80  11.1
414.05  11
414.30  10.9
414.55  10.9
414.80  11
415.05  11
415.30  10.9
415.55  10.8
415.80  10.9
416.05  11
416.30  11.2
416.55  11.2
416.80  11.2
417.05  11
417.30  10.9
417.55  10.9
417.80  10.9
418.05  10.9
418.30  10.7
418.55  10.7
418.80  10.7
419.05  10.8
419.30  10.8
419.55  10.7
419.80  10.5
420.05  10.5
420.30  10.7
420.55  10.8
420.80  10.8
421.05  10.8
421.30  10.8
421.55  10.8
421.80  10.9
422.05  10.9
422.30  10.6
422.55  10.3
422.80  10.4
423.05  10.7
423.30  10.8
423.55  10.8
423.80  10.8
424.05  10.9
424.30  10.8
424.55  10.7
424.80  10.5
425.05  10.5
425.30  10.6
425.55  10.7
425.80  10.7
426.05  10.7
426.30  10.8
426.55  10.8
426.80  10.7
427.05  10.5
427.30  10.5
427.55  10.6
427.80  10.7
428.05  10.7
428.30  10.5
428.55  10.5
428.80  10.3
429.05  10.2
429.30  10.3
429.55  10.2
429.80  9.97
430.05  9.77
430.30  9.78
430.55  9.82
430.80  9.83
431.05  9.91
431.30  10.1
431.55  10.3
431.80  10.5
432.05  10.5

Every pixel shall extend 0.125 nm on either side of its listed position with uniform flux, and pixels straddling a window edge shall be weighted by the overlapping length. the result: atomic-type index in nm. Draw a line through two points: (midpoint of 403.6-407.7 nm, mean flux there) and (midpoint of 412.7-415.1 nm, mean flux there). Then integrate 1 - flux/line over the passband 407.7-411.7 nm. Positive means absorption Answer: 0.26 nm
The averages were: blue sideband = 11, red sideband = 11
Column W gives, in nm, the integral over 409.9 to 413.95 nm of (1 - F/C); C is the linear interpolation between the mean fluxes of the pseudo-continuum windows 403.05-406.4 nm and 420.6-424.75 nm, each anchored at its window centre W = 0.16 nm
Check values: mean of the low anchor 11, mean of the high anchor 10.7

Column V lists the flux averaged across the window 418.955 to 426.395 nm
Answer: 10.7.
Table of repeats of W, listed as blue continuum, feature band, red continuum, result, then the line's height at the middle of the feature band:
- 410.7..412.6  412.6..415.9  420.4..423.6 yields -0.05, 10.8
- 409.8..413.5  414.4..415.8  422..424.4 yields -0.06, 10.4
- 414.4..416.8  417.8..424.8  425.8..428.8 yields 0.06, 10.8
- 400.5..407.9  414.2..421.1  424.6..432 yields -0.14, 10.7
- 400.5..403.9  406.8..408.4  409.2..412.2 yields -0.08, 10.4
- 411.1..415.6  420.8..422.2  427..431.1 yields -0.03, 10.6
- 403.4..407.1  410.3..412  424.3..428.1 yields 0.09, 10.9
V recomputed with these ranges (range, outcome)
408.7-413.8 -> 10.4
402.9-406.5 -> 11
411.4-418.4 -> 11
